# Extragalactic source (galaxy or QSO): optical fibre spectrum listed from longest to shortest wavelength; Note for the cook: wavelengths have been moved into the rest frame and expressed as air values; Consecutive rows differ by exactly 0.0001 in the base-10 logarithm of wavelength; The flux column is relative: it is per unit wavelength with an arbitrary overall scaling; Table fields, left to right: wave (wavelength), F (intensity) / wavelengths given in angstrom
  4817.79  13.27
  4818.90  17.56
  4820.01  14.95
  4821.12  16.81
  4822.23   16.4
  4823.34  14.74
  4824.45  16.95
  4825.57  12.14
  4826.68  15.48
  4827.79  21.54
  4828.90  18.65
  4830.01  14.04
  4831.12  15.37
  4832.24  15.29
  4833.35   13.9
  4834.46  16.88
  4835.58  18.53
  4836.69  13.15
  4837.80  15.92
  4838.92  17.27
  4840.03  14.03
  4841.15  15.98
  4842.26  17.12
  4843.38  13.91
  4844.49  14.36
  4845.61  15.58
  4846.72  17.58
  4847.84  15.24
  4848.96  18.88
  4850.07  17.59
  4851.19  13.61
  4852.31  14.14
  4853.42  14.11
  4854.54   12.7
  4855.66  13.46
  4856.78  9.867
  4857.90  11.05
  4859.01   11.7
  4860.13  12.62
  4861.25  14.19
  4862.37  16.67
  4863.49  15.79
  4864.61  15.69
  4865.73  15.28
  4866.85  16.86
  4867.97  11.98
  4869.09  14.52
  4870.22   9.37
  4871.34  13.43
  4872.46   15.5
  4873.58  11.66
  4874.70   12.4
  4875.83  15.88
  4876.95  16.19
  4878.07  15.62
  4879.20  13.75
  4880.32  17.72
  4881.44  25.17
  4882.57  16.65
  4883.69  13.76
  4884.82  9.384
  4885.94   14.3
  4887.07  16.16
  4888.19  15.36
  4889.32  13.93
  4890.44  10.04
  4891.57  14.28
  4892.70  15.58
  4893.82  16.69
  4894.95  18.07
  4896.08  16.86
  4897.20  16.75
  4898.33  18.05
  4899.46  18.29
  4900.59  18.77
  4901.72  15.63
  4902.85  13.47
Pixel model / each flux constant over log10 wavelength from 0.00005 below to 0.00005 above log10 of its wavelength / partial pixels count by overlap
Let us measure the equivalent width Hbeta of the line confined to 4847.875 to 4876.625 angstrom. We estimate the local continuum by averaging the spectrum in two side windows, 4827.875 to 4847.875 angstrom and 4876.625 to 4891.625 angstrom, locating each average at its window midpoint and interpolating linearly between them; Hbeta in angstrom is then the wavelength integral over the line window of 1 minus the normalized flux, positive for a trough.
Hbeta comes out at 2.8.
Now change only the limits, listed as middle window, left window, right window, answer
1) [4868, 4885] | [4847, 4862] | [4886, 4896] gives -0.19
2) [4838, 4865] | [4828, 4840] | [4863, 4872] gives 0.53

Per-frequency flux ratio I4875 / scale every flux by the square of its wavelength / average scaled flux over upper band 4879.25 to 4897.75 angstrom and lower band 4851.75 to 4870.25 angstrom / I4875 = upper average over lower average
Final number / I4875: 1.2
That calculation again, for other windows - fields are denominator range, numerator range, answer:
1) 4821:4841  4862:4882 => 0.97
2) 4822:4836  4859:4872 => 0.89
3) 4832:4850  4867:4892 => 0.92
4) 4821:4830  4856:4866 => 0.84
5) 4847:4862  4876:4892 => 1.11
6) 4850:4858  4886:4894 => 1.11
